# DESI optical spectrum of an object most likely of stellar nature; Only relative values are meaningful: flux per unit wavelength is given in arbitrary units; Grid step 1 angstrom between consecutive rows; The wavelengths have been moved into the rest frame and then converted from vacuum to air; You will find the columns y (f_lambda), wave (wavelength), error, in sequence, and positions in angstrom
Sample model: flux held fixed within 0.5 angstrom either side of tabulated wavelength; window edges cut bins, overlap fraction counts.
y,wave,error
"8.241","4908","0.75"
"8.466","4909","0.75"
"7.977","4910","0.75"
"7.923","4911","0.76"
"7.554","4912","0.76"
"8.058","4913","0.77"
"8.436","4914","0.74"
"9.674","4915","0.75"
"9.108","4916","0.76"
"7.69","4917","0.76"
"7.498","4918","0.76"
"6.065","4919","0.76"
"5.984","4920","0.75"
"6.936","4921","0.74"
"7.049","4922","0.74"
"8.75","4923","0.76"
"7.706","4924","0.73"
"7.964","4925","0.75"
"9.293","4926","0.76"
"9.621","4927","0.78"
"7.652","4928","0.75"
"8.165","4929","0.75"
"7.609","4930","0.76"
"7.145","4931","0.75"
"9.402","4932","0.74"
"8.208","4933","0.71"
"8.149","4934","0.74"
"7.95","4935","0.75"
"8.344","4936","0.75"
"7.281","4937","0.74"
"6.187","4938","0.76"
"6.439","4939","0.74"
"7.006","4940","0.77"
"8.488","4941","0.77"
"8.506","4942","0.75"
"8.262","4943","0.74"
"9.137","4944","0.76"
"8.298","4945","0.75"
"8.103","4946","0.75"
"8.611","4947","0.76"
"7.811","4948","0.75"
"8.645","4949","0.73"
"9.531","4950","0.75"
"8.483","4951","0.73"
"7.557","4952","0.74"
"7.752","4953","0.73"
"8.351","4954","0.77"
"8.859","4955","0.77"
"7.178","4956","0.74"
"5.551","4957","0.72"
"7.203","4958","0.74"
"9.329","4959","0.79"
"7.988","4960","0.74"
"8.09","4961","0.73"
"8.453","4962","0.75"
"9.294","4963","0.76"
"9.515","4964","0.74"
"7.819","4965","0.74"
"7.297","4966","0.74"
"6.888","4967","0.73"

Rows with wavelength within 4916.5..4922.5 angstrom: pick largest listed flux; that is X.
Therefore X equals 7.69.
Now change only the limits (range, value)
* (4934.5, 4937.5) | 8.344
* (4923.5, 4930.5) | 9.621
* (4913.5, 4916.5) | 9.674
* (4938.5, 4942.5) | 8.506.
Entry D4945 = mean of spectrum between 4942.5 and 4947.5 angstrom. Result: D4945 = 8.48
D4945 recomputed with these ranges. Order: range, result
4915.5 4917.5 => 8.4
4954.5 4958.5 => 7.2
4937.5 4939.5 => 6.31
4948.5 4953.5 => 8.39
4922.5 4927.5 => 8.67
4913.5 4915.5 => 9.05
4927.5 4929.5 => 7.91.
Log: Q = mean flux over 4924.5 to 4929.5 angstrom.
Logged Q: 8.54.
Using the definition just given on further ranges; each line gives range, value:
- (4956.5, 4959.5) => 7.36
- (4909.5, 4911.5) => 7.95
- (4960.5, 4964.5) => 8.84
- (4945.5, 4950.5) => 8.54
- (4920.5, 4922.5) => 6.99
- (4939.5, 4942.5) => 8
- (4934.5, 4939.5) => 7.24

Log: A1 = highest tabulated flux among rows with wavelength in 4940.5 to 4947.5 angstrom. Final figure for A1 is 9.137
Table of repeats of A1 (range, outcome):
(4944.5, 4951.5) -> 9.531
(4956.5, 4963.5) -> 9.329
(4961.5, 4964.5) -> 9.515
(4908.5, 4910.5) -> 8.466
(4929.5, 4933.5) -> 9.402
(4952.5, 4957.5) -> 8.859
